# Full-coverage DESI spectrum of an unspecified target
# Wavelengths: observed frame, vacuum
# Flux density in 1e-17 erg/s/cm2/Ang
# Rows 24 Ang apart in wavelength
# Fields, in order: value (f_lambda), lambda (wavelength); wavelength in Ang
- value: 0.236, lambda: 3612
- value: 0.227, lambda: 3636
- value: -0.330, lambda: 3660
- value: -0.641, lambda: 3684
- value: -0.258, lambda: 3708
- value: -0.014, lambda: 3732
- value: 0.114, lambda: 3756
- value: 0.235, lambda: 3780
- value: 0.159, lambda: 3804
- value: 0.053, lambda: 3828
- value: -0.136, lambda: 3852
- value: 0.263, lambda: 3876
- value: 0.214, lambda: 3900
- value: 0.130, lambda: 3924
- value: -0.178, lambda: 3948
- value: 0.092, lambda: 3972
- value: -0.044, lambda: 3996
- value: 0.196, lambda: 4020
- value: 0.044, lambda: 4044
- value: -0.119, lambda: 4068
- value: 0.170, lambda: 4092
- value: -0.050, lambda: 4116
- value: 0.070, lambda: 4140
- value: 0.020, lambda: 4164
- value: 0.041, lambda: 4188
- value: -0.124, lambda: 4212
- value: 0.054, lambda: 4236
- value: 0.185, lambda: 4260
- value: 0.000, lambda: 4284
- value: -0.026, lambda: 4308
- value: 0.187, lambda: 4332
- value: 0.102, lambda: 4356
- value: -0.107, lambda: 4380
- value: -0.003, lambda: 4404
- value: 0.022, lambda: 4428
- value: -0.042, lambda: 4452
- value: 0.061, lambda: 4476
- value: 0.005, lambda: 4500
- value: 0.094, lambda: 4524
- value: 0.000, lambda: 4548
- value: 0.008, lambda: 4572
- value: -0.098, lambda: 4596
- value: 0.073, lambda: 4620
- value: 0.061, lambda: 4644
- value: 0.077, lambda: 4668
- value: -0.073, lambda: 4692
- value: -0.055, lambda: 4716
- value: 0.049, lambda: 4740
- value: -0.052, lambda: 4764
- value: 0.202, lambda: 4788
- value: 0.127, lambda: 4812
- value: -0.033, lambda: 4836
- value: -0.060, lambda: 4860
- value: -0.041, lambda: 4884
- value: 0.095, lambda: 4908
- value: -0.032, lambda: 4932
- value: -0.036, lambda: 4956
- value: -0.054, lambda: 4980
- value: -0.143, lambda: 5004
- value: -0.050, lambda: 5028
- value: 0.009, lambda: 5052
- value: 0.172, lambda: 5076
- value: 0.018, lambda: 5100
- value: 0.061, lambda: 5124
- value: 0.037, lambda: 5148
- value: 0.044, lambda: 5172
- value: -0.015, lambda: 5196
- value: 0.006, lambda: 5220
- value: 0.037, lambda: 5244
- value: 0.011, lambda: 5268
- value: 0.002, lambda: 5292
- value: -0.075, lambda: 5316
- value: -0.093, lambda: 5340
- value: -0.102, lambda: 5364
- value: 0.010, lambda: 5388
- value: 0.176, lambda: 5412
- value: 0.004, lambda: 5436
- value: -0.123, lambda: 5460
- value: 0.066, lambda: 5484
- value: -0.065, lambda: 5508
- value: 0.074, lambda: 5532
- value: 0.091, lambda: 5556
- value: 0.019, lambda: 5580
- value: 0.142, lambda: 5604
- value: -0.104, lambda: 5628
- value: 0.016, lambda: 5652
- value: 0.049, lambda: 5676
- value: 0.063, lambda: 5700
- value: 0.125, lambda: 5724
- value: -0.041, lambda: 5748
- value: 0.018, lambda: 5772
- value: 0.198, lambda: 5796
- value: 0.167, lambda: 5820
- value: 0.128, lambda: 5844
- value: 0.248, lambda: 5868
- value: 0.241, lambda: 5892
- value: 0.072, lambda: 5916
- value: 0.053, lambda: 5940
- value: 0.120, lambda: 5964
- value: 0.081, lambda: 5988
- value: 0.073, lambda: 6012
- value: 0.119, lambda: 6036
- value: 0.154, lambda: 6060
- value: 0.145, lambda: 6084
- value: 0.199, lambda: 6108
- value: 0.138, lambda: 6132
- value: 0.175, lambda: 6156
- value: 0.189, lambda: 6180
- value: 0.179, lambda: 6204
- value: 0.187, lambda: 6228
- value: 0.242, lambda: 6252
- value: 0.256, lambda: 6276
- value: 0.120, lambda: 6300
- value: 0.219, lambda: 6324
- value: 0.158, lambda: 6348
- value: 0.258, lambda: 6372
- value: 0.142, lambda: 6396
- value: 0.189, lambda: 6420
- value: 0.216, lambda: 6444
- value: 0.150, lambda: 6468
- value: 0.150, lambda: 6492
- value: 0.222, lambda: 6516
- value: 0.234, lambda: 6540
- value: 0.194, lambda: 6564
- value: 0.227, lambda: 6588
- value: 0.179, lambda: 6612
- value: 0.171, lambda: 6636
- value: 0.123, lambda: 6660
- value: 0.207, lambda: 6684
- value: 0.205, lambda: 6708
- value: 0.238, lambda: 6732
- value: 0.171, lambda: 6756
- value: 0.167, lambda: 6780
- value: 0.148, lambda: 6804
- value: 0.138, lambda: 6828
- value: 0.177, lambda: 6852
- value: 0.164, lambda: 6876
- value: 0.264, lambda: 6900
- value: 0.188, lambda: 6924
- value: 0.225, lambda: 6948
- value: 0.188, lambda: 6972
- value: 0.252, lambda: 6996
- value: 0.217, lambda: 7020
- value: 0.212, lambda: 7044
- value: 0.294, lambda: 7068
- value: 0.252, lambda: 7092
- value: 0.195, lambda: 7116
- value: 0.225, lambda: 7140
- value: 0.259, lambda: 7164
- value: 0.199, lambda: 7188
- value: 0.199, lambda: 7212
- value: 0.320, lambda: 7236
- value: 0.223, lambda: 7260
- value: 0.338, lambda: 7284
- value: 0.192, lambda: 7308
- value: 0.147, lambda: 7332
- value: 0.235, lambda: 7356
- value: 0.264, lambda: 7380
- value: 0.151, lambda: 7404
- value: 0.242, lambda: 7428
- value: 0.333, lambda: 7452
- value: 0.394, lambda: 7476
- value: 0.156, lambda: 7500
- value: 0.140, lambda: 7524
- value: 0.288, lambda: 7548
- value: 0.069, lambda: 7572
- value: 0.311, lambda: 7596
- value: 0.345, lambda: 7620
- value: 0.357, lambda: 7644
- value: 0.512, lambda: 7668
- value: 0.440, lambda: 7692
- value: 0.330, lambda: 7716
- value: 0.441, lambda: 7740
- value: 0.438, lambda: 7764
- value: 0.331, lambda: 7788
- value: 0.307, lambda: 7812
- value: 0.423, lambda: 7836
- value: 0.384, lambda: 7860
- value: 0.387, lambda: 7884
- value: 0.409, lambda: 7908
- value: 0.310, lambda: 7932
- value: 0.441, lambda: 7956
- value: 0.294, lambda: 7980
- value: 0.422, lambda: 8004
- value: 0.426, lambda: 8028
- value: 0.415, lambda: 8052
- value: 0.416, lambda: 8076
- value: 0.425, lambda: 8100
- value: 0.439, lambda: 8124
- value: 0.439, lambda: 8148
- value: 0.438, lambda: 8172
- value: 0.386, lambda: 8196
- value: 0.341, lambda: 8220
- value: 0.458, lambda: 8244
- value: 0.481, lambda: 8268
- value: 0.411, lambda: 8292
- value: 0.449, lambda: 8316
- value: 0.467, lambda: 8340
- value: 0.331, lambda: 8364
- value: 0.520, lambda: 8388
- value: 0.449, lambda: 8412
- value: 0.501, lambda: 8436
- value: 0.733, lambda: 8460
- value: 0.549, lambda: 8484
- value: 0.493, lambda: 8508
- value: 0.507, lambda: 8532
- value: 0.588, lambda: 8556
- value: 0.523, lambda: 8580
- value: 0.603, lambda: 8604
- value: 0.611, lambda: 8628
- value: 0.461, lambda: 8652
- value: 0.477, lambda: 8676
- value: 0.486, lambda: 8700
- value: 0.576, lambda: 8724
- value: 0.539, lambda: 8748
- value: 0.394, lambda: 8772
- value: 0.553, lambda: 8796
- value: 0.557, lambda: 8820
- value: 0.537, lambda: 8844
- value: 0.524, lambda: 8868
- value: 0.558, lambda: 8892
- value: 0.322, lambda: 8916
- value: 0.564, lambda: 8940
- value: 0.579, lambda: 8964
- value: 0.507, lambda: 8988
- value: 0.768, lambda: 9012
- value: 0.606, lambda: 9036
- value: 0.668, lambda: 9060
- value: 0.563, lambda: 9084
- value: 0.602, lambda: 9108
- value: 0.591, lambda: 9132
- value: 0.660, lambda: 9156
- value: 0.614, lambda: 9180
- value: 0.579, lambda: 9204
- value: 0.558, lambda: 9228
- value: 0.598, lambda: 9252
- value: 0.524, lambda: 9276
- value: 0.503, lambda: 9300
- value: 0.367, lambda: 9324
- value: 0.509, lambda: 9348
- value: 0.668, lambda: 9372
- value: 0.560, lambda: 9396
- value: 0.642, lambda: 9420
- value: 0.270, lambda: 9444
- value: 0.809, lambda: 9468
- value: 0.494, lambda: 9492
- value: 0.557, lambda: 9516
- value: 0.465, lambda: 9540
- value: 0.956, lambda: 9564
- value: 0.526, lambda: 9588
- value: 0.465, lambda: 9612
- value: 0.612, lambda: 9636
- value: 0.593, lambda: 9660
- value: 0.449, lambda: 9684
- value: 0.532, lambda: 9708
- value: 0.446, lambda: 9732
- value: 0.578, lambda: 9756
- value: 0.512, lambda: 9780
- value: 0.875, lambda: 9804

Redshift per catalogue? 0.91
